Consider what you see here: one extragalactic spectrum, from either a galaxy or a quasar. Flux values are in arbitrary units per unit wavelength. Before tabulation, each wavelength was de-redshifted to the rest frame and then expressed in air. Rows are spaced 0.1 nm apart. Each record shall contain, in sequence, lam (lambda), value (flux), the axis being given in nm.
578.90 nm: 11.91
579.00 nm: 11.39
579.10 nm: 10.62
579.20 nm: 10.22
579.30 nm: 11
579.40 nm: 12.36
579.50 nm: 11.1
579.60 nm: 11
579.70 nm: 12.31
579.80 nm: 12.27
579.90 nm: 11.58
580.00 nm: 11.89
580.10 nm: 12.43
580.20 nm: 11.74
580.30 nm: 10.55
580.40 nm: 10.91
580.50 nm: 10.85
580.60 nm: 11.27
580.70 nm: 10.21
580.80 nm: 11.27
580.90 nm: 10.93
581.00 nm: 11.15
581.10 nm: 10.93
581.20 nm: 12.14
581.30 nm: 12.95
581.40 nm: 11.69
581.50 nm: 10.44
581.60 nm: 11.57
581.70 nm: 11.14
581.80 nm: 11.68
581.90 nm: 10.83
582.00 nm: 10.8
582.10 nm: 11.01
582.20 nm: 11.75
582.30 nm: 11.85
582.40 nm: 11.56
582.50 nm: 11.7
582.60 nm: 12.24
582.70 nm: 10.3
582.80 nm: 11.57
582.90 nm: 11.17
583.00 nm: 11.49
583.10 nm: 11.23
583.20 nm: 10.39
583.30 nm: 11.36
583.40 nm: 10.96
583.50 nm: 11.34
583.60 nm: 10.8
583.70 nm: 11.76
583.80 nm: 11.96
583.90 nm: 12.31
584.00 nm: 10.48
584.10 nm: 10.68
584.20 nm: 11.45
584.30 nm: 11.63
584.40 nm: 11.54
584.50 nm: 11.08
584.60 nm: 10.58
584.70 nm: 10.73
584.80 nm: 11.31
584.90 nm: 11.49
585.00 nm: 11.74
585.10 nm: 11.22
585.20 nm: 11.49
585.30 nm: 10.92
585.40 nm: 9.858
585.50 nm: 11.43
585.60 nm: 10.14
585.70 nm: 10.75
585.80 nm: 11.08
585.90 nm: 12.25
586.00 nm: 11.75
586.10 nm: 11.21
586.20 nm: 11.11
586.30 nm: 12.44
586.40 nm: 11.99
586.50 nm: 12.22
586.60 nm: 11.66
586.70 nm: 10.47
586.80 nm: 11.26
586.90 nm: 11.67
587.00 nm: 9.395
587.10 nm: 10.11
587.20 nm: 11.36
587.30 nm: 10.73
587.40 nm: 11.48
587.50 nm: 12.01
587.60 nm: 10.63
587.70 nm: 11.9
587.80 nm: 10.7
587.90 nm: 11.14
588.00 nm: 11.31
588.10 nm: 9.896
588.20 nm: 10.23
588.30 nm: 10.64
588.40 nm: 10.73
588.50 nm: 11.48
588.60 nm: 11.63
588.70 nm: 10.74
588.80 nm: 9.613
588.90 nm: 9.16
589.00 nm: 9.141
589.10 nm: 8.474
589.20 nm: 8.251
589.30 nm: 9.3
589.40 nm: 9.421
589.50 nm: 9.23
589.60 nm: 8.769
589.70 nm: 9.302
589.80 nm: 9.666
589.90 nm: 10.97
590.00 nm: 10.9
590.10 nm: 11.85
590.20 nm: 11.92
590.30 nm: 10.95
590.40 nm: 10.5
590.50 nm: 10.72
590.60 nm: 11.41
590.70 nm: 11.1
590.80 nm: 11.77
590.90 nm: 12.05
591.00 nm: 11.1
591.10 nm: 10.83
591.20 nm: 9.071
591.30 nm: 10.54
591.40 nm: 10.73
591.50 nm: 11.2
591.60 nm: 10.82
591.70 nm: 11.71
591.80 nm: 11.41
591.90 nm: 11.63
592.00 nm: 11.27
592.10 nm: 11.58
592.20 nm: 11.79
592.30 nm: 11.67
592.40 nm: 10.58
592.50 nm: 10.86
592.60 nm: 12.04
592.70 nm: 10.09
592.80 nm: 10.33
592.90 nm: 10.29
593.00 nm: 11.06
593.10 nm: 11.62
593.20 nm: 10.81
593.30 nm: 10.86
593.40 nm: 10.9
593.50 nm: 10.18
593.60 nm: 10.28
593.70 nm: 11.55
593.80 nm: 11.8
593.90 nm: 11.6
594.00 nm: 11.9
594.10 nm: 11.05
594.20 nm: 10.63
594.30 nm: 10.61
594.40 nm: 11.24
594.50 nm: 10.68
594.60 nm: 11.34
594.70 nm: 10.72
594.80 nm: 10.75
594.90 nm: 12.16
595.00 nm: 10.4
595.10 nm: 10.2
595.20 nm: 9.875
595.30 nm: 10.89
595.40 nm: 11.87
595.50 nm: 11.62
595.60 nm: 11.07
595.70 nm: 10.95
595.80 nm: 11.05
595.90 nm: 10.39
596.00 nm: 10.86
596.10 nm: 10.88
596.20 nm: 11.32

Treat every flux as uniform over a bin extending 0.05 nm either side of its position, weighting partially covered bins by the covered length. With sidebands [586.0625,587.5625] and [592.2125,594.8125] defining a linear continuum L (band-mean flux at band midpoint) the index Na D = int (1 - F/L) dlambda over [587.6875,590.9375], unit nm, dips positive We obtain 0.215 nm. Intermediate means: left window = 11.3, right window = 11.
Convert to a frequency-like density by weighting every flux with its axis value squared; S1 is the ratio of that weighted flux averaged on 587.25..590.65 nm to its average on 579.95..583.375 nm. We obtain 0.94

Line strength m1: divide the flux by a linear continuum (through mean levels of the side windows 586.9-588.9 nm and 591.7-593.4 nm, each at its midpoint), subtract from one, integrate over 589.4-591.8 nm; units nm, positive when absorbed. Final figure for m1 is 0.06 nm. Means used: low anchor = 10.8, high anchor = 11.1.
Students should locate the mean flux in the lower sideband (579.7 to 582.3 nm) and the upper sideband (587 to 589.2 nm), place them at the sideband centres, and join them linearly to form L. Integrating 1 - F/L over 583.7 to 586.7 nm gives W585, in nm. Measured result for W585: -0.12 nm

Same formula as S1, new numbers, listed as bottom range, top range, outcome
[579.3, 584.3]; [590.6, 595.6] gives 1.01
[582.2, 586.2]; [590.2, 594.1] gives 1.01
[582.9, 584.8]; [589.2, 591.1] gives 0.96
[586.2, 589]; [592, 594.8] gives 1.03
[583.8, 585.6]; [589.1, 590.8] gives 0.94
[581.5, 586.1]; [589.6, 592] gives 1.00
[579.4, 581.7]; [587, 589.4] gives 0.94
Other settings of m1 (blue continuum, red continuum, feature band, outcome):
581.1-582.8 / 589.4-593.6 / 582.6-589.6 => 0.19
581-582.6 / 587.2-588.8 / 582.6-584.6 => 0.02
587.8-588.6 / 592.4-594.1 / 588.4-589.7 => 0.15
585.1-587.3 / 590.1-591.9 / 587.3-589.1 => 0.07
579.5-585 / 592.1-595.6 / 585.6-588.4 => 0.02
